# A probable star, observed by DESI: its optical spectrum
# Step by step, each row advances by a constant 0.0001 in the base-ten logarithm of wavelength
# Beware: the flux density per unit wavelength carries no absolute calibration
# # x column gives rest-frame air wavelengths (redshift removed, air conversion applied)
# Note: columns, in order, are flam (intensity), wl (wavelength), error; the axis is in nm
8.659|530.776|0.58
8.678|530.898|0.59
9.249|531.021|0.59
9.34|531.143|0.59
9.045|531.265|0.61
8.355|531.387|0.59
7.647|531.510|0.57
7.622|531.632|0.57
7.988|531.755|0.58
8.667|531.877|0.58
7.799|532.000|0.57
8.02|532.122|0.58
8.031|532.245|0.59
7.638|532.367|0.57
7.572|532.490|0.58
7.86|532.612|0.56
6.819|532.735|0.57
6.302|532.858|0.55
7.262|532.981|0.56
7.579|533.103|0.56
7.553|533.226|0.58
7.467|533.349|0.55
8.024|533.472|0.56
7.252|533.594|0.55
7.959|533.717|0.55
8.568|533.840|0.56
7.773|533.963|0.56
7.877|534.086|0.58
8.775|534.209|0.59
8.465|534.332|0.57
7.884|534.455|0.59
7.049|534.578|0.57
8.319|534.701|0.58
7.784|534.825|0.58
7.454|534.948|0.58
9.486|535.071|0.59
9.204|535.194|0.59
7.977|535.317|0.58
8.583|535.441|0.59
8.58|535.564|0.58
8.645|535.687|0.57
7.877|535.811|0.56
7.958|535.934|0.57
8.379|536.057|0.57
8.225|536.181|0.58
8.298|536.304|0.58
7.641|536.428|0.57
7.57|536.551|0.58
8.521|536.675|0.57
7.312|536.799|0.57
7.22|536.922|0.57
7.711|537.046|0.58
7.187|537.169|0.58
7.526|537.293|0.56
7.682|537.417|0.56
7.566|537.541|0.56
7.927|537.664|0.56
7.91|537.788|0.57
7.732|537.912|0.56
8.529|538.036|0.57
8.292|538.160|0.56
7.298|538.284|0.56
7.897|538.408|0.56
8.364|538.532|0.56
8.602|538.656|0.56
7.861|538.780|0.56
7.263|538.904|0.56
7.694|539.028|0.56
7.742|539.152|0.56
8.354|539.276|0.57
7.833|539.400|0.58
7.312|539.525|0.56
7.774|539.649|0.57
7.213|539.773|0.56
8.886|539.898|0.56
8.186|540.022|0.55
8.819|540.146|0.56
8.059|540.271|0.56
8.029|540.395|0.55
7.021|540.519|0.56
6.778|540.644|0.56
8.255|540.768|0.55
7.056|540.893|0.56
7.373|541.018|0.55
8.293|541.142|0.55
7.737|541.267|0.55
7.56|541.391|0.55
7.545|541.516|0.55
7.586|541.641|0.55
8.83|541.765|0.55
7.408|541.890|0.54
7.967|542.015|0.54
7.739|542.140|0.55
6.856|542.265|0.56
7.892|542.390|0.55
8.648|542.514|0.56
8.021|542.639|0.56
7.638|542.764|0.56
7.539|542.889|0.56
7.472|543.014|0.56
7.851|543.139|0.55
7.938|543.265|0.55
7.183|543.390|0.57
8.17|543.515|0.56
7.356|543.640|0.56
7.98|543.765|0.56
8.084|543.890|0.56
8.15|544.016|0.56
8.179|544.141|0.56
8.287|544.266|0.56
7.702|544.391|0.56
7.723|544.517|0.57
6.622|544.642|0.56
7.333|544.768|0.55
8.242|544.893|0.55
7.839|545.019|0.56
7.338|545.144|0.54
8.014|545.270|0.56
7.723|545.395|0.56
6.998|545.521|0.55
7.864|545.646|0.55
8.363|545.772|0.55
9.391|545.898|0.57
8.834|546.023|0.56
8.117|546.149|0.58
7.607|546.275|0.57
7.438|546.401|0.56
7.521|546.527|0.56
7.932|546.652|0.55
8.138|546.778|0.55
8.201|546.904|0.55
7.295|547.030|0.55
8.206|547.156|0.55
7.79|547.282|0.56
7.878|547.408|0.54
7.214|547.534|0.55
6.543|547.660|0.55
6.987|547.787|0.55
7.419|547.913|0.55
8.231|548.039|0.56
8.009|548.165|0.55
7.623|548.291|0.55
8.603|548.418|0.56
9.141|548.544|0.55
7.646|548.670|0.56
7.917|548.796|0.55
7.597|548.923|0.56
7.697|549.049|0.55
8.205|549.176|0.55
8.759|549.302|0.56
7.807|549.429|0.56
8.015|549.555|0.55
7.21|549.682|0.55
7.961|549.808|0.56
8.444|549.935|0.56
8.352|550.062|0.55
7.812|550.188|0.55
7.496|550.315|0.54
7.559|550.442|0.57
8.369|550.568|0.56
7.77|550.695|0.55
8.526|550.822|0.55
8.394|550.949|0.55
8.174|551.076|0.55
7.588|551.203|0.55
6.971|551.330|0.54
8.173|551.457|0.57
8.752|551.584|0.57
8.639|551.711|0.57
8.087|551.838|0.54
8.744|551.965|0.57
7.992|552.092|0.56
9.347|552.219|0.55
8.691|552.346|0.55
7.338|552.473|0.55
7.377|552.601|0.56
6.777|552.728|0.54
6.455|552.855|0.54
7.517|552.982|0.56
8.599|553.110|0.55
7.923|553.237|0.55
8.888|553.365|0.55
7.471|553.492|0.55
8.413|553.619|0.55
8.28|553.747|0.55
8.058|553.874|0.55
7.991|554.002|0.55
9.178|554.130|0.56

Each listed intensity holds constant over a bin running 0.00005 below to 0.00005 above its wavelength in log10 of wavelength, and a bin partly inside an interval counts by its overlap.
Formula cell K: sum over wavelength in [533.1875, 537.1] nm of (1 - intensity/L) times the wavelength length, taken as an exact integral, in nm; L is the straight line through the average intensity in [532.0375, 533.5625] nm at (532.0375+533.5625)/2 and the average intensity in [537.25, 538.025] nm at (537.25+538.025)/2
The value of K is -0.21 nm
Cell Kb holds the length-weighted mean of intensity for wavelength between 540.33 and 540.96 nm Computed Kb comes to 7.43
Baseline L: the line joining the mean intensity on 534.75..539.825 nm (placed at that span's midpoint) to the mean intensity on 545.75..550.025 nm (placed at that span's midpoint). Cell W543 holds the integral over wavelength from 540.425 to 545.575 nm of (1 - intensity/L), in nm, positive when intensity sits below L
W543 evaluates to 0.150 nm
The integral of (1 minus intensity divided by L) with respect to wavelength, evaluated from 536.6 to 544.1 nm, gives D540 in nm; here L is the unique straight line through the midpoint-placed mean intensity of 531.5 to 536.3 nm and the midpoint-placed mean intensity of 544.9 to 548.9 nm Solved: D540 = 0.10 nm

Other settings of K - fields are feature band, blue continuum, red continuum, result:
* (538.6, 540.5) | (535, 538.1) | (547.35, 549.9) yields 0.01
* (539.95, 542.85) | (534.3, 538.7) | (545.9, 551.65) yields 0.07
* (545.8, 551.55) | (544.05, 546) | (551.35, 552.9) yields 0.01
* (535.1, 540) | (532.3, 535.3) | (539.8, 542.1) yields -0.08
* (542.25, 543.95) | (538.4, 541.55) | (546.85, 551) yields 0.01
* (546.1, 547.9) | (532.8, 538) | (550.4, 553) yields 0.08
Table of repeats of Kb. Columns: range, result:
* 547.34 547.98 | 7.21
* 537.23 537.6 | 7.57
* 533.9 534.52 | 8.15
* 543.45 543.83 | 7.85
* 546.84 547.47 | 7.87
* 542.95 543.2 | 7.66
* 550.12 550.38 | 7.67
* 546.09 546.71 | 7.72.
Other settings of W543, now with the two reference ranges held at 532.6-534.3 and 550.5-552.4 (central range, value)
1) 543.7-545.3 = 0.05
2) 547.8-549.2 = 0.04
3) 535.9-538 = 0.00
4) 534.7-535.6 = -0.08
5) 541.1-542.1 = 0.01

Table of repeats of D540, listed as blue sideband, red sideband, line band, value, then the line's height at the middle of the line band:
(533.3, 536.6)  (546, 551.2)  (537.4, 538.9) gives 0.021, 8.07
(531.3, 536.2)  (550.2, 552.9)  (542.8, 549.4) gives 0.102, 7.97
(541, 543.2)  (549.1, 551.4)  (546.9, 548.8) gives 0.032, 7.91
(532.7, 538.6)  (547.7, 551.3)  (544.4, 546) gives 0.026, 7.94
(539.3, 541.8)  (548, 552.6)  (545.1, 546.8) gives 0.003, 7.96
